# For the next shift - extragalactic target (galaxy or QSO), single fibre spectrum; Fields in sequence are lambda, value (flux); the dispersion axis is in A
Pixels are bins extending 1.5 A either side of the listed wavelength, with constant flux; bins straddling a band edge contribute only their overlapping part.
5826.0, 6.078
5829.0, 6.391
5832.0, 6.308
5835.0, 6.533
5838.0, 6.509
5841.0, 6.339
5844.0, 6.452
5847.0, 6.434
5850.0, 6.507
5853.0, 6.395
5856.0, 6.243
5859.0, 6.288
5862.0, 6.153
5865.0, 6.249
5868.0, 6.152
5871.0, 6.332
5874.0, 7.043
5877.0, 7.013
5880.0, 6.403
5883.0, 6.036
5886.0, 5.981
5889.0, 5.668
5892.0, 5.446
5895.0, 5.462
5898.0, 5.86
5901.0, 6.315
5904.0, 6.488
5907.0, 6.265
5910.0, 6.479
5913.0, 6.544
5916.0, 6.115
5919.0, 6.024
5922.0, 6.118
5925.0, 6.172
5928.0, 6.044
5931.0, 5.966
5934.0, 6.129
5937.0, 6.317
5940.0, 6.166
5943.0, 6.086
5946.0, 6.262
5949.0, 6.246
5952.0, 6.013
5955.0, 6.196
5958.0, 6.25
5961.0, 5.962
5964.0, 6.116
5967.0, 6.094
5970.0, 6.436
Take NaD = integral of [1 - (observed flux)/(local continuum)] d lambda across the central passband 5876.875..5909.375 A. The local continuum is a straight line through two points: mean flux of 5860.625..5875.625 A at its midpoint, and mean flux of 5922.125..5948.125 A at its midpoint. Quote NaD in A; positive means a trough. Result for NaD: 1.3 A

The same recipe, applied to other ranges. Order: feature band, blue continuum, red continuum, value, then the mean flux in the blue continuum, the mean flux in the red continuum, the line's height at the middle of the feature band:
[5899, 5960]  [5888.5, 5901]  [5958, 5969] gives -3.2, 5.69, 6.1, 5.9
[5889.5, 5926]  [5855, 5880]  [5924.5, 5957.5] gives 1.1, 6.44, 6.15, 6.28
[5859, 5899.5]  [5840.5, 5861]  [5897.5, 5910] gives 1.2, 6.38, 6.29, 6.33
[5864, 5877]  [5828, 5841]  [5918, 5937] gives -0.5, 6.43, 6.1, 6.3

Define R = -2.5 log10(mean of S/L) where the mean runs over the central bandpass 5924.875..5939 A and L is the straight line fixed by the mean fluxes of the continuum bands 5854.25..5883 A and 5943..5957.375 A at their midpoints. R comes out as 0.02 mag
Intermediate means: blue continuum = 6.41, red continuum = 6.17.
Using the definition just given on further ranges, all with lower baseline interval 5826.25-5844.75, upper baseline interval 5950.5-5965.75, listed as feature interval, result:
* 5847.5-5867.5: 0.01 mag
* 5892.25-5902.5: 0.08 mag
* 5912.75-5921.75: 0.01 mag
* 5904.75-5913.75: -0.03 mag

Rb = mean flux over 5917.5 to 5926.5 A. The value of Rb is 6.1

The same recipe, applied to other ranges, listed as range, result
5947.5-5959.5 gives 6.18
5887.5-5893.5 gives 5.56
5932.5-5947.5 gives 6.19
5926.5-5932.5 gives 6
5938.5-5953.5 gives 6.15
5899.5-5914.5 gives 6.42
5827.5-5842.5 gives 6.42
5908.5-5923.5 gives 6.26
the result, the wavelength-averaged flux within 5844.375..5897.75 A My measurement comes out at 6.22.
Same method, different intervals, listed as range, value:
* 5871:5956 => 6.18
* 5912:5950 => 6.16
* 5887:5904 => 5.82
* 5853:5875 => 6.34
